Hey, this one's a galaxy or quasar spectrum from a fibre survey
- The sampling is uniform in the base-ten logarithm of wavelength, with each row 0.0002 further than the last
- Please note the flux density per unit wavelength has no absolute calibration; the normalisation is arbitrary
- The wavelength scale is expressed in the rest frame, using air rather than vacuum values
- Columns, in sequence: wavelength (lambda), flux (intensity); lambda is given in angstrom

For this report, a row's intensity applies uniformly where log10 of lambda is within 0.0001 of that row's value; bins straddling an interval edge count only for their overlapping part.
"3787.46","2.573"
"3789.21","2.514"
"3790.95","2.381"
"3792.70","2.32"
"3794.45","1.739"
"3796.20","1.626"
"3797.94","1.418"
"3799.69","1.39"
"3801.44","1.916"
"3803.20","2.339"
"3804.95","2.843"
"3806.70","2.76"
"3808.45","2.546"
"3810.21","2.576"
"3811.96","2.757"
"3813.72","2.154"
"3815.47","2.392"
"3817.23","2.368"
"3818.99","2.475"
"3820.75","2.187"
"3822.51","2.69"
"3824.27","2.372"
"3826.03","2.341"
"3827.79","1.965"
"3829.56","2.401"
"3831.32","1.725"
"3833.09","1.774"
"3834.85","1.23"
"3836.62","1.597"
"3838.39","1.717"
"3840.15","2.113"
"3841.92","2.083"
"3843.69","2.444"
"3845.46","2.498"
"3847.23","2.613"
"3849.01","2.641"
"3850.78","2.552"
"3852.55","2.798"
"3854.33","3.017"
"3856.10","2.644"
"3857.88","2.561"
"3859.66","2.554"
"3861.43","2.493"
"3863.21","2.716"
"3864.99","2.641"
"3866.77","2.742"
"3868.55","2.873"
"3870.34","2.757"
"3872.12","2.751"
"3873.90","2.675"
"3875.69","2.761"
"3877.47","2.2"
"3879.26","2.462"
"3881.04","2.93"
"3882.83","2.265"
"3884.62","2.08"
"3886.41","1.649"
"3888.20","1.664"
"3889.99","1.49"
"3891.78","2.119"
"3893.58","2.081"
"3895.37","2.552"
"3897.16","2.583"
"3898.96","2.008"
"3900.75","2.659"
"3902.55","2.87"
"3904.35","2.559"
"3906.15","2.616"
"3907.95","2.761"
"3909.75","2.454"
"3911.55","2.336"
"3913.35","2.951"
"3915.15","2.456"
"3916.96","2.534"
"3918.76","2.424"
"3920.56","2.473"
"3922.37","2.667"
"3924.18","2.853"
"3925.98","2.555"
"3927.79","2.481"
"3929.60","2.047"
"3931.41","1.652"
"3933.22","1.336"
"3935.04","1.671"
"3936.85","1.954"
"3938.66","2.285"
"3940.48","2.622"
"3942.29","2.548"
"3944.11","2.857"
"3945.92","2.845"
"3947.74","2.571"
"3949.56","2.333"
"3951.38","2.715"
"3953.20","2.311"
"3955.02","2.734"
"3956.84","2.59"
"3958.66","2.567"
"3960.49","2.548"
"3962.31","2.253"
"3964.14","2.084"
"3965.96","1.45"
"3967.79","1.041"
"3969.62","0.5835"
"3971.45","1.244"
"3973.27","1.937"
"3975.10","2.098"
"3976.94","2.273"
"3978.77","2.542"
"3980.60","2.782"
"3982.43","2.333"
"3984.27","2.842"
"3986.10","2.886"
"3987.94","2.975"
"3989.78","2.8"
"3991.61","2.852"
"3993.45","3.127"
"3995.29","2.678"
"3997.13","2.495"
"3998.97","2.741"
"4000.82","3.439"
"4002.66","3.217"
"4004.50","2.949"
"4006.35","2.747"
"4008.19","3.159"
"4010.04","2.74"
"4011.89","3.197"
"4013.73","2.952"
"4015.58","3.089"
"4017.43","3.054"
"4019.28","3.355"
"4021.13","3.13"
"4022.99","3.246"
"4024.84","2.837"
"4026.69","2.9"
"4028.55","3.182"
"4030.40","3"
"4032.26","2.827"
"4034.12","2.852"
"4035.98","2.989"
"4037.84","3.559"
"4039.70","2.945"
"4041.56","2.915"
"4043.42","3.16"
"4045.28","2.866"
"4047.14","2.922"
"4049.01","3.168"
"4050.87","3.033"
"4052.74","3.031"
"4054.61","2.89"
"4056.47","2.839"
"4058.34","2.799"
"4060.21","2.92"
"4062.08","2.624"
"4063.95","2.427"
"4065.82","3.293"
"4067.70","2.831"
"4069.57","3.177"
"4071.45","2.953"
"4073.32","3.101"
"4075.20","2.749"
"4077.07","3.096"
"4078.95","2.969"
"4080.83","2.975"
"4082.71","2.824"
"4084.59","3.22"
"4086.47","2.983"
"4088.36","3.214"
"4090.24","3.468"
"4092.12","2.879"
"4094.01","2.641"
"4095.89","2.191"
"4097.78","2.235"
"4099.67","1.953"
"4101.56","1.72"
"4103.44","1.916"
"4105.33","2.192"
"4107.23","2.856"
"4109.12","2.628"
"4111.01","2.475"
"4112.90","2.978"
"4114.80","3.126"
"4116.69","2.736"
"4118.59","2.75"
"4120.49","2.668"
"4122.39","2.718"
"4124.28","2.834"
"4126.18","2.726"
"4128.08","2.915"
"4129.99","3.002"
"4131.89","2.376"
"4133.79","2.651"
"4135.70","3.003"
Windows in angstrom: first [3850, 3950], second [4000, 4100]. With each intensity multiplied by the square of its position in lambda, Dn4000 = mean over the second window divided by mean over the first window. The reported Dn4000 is 1.3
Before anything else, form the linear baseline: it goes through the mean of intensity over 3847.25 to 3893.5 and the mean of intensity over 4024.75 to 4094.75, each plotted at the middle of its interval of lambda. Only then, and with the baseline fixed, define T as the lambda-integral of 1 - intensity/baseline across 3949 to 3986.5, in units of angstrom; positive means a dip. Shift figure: 7.5 angstrom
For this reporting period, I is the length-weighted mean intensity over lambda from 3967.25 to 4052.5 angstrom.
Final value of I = 2.79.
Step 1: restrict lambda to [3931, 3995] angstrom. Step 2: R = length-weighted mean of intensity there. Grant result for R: 2.3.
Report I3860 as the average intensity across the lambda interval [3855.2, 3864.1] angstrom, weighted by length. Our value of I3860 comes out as 2.6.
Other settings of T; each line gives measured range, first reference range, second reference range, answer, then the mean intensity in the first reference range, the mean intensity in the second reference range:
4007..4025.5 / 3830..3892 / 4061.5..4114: -3.28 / 2.34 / 2.74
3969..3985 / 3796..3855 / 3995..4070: 4.01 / 2.25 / 2.98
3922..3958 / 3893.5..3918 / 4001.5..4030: 4.34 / 2.54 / 3.05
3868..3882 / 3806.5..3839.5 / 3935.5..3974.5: -3.03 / 2.2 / 2.19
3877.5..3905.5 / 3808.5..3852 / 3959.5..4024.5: 1.35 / 2.25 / 2.6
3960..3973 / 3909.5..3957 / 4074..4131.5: 4.66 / 2.41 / 2.72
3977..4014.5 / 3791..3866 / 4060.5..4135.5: -4.14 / 2.29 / 2.75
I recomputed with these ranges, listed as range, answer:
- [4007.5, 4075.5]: 2.99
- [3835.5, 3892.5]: 2.41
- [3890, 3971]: 2.32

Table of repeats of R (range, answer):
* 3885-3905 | 2.2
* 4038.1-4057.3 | 3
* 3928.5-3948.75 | 2.22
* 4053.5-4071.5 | 2.87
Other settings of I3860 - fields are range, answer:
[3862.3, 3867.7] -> 2.7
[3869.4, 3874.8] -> 2.73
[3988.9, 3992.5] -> 2.83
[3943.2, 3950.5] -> 2.65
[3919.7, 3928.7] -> 2.61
